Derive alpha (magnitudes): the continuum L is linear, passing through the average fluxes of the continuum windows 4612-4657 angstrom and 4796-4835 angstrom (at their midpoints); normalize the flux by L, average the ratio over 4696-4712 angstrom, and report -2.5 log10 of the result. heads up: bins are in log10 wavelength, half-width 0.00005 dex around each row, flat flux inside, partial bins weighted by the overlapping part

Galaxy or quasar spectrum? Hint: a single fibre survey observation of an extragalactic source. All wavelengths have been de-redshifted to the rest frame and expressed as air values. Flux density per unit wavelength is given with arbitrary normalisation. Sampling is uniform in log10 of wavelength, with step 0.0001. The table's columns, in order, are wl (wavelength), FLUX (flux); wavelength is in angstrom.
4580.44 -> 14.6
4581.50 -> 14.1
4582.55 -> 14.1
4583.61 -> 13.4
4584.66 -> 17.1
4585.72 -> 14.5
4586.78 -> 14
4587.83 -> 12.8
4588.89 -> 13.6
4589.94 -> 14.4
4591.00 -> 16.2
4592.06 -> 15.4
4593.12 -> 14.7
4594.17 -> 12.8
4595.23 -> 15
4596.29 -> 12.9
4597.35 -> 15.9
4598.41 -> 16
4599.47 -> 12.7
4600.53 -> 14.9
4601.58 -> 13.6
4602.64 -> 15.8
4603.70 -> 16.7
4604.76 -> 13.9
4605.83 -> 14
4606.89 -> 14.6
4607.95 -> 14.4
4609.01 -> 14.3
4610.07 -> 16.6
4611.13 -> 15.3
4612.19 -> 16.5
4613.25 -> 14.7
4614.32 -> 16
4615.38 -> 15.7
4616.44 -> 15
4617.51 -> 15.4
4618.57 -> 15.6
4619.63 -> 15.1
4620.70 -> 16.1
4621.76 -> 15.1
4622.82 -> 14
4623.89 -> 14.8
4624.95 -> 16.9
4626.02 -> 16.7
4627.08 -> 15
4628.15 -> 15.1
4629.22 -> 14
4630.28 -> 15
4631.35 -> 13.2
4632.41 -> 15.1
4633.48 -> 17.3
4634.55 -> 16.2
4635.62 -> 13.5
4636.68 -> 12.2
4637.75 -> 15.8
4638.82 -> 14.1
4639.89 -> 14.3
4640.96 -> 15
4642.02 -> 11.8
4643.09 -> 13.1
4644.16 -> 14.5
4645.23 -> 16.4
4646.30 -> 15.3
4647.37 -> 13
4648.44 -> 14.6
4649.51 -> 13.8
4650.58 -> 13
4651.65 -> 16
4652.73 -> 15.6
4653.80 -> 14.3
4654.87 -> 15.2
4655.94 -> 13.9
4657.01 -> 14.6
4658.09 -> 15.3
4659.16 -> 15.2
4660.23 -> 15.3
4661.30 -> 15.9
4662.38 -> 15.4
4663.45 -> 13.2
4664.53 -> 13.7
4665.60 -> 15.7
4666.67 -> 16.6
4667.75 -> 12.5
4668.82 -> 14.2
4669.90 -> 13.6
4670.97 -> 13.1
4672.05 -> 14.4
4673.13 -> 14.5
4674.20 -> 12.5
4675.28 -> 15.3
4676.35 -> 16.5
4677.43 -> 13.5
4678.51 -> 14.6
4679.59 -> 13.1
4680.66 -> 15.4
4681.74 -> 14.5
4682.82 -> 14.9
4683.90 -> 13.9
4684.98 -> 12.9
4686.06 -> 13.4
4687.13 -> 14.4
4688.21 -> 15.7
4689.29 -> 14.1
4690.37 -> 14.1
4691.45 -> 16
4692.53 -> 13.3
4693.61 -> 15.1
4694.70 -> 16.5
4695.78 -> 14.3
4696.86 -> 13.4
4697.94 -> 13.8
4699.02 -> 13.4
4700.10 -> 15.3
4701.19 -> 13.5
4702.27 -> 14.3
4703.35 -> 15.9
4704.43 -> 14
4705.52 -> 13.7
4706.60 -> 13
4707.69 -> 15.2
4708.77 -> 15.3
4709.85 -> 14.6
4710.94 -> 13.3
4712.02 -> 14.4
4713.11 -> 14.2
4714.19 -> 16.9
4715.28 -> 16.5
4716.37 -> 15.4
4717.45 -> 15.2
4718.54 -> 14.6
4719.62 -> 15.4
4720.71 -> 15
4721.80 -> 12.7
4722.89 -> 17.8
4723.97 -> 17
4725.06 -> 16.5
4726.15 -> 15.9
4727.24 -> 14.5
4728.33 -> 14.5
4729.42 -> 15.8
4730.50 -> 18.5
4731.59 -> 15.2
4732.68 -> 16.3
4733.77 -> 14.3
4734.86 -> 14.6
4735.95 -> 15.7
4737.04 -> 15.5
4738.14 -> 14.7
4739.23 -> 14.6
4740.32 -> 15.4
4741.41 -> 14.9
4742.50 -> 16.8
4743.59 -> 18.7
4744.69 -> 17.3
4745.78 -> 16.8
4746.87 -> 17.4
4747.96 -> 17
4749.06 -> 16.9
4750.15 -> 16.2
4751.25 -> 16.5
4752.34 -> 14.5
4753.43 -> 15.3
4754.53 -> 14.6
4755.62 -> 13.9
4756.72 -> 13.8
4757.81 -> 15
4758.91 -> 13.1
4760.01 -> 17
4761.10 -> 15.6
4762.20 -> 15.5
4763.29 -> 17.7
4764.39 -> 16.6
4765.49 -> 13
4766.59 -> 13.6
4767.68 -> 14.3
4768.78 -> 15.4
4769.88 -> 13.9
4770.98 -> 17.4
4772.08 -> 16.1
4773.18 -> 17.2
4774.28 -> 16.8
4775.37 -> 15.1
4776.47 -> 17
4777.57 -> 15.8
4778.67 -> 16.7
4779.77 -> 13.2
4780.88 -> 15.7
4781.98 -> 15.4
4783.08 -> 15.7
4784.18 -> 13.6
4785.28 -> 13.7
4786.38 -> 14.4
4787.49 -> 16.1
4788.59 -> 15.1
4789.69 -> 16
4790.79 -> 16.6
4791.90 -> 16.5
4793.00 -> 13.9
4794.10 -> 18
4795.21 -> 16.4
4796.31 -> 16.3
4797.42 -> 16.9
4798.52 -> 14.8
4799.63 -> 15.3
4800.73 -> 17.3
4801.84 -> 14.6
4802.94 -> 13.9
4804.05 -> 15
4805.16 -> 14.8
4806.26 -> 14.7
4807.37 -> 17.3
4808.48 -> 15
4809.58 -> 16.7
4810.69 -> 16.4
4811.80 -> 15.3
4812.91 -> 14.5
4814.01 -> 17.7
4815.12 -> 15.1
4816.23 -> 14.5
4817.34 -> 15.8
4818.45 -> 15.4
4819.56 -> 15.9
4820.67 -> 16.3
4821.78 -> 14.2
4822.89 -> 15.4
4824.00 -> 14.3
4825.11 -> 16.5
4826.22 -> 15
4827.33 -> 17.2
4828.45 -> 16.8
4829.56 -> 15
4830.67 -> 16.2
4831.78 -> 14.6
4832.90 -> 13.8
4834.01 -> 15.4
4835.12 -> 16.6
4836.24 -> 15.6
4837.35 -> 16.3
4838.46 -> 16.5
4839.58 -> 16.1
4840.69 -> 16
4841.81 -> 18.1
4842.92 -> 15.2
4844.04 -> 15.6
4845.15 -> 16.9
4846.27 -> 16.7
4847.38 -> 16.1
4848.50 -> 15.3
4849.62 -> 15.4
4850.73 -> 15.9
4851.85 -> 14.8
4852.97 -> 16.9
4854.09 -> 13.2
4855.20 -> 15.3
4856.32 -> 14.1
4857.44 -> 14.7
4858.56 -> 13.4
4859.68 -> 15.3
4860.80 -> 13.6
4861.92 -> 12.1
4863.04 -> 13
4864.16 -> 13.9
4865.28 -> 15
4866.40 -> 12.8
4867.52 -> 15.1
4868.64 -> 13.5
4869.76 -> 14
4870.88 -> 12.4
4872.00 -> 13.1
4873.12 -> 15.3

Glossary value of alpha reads 0.067 mag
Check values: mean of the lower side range 14.8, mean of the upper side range 15.5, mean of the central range 14.2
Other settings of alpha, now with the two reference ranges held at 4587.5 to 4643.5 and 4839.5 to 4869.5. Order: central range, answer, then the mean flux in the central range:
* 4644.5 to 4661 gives 0.004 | 14.8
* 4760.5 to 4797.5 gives -0.051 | 15.6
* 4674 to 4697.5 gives 0.030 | 14.5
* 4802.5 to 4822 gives -0.042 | 15.5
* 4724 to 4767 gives -0.055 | 15.7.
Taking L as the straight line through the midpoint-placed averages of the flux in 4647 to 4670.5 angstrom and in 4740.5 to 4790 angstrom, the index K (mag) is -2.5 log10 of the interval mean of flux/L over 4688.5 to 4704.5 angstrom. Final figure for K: 0.03 mag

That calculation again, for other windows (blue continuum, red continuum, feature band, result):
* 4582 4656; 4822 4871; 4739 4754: -0.09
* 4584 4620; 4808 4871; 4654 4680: 0.04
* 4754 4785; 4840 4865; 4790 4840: -0.04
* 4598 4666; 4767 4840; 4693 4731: 0.01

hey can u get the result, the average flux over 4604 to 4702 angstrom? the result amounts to 14.7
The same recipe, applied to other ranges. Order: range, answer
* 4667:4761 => 15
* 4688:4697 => 14.7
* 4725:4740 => 15.4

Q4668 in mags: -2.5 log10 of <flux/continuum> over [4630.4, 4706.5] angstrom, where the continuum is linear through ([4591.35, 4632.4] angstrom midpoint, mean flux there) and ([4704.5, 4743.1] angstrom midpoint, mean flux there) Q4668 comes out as 0.05 mag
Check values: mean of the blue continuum 15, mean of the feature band 14.4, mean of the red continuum 15.2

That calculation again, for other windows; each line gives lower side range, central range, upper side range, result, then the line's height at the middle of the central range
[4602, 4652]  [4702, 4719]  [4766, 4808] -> 0.03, 15.2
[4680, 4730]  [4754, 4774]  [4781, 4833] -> 0.00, 15.2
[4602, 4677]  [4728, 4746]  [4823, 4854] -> -0.04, 15.3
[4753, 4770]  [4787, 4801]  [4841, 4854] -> -0.05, 15.3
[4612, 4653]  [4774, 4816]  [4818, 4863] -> -0.02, 15.3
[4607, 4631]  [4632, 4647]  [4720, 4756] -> 0.06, 15.4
